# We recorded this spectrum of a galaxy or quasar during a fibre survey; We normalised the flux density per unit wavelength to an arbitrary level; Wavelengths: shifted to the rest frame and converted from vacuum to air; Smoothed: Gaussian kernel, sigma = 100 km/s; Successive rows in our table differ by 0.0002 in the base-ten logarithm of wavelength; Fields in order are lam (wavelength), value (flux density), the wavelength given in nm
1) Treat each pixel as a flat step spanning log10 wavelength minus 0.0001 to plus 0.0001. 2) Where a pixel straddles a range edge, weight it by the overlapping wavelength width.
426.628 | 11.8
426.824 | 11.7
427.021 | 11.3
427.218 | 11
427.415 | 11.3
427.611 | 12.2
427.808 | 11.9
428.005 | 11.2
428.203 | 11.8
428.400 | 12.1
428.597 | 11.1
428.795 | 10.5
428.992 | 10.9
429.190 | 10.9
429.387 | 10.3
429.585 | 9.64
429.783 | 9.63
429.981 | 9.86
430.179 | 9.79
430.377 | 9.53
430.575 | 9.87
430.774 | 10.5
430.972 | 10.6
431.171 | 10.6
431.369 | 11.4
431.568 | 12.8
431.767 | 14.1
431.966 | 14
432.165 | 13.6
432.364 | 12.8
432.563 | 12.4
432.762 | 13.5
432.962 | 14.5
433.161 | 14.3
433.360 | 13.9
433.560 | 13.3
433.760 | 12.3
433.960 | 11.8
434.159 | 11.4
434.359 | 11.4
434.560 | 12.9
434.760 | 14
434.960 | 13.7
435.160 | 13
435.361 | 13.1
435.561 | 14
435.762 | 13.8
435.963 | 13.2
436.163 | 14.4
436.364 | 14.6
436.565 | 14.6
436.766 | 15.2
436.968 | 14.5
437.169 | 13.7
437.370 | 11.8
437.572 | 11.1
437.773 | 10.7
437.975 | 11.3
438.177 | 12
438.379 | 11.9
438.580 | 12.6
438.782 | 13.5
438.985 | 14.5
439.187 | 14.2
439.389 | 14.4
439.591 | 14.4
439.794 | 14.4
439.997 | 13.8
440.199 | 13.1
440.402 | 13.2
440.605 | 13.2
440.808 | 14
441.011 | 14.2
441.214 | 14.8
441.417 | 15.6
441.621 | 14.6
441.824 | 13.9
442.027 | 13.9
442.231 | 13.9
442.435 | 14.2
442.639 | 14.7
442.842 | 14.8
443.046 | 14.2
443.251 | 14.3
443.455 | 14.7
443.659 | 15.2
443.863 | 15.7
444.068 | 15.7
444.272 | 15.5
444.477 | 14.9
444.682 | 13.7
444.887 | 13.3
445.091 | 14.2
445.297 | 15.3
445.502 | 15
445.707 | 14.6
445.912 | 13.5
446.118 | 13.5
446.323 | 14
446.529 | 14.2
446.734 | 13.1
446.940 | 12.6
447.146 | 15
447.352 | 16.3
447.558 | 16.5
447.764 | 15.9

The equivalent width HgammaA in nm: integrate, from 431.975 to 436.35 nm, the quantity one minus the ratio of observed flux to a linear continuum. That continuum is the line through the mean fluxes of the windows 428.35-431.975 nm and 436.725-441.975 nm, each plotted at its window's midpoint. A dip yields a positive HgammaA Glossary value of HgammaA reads -0.46 nm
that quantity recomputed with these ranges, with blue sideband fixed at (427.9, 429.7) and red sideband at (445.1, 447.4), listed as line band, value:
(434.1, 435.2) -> -0.067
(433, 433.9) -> -0.126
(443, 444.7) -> -0.146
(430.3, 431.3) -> 0.092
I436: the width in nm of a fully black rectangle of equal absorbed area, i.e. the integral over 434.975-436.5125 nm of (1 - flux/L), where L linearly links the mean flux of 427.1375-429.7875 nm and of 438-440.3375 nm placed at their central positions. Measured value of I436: -0.13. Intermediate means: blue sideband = 11.1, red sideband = 13.5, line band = 13.8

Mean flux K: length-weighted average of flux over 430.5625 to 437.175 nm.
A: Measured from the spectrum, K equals 13.1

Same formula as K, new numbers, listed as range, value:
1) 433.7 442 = 13.4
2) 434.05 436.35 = 13.2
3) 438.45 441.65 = 14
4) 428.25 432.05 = 11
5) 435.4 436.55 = 14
